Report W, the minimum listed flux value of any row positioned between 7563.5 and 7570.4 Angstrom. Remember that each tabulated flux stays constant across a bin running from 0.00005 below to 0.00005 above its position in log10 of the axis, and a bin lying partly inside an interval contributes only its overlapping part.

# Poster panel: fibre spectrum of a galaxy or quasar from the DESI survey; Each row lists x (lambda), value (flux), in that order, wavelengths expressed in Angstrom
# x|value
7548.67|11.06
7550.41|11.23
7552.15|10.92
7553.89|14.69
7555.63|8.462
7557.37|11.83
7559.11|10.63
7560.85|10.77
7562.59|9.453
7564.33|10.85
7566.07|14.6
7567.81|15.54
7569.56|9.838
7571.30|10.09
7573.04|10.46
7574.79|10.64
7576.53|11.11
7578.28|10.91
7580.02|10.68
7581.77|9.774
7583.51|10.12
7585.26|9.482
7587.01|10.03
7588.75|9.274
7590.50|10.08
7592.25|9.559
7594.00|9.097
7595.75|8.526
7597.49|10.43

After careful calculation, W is 9.838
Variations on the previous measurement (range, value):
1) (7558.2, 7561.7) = 10.63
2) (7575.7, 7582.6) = 9.774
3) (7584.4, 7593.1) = 9.274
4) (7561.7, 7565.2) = 9.453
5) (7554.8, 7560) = 8.462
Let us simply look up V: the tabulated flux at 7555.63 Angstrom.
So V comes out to 8.462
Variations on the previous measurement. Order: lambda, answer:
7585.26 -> 9.482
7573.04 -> 10.46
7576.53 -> 11.11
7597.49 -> 10.43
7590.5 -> 10.08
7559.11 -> 10.63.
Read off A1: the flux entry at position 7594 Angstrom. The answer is 9.097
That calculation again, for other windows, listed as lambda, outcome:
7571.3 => 10.09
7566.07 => 14.6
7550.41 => 11.23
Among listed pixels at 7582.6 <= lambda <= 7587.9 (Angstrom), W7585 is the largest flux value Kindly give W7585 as 10.12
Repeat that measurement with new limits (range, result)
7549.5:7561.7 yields 14.69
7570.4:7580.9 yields 11.11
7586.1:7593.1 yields 10.08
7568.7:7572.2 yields 10.09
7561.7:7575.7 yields 15.54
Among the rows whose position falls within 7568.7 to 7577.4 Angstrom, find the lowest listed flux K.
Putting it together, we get 9.838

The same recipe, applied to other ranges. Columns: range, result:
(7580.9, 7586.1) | 9.482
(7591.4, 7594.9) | 9.097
